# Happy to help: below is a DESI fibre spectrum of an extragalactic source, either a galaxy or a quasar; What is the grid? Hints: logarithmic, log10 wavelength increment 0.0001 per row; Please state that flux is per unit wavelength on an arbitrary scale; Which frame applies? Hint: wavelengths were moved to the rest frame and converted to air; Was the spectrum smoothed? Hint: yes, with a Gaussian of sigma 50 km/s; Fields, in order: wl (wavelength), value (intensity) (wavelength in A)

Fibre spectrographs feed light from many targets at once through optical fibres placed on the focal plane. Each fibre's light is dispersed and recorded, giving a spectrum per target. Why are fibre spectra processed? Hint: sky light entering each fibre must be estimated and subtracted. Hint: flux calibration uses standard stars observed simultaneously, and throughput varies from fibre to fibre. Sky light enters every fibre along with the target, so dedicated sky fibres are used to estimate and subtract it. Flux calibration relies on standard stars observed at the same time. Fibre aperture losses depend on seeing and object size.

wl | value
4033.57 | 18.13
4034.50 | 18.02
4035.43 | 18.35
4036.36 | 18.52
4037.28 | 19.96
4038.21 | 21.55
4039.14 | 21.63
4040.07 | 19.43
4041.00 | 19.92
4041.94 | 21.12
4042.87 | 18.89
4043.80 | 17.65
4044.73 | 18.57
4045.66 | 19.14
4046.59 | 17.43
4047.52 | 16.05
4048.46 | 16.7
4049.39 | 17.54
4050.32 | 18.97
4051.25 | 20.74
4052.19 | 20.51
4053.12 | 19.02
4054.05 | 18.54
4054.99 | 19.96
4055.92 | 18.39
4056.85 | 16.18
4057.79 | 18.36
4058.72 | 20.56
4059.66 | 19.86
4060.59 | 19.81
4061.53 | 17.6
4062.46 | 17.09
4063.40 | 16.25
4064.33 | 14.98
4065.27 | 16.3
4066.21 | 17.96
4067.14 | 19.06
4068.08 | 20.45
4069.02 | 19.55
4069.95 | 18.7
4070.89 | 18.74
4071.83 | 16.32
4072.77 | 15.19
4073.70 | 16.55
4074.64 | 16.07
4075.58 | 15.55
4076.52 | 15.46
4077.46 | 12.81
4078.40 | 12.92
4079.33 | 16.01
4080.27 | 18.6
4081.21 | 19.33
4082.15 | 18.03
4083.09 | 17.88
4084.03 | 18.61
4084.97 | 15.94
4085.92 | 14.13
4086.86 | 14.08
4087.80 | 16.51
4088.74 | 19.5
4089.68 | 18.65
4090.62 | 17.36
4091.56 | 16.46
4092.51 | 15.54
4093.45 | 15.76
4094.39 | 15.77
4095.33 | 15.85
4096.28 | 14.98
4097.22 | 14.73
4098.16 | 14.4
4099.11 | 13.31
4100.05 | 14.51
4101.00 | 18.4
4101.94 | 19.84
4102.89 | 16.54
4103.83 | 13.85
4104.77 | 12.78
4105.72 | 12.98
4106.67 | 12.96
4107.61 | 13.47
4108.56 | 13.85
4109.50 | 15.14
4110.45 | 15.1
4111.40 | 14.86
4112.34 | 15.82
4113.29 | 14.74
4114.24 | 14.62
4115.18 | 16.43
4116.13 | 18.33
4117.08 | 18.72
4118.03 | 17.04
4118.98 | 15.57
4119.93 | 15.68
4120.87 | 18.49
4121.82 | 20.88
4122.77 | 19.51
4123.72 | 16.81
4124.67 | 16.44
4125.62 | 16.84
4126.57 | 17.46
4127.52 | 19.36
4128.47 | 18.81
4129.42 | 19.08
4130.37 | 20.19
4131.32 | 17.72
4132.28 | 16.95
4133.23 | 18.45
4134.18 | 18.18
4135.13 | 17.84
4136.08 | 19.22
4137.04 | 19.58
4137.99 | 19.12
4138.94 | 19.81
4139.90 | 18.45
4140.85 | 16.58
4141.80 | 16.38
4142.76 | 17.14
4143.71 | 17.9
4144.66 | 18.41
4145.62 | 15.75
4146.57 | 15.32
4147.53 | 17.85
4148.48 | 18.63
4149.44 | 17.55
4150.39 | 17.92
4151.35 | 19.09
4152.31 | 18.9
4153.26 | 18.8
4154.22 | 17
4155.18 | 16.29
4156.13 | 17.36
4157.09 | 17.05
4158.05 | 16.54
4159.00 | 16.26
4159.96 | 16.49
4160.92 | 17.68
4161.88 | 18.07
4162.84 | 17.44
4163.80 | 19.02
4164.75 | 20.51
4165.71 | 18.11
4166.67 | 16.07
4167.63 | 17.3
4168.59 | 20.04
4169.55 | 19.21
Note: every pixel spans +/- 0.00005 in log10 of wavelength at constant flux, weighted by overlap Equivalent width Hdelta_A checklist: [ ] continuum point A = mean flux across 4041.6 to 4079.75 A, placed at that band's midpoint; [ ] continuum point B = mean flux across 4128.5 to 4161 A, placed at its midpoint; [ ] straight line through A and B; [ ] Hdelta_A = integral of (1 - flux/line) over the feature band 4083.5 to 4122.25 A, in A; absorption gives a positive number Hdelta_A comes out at 4.1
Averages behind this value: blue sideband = 17.7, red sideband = 17.8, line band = 15.9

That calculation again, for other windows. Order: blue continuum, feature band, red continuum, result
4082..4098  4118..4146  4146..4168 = -1.40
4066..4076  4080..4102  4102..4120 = -0.05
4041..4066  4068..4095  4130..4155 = 2.24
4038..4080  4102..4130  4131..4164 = 2.29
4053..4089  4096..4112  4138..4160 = 2.38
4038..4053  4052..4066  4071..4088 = -0.20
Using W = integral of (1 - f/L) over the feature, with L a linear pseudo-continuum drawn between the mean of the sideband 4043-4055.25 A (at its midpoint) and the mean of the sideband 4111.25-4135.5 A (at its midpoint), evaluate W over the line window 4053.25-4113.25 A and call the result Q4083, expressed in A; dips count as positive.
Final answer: 5.2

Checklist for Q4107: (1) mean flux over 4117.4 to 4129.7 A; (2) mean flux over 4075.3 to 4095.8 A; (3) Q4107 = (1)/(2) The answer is 1.09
